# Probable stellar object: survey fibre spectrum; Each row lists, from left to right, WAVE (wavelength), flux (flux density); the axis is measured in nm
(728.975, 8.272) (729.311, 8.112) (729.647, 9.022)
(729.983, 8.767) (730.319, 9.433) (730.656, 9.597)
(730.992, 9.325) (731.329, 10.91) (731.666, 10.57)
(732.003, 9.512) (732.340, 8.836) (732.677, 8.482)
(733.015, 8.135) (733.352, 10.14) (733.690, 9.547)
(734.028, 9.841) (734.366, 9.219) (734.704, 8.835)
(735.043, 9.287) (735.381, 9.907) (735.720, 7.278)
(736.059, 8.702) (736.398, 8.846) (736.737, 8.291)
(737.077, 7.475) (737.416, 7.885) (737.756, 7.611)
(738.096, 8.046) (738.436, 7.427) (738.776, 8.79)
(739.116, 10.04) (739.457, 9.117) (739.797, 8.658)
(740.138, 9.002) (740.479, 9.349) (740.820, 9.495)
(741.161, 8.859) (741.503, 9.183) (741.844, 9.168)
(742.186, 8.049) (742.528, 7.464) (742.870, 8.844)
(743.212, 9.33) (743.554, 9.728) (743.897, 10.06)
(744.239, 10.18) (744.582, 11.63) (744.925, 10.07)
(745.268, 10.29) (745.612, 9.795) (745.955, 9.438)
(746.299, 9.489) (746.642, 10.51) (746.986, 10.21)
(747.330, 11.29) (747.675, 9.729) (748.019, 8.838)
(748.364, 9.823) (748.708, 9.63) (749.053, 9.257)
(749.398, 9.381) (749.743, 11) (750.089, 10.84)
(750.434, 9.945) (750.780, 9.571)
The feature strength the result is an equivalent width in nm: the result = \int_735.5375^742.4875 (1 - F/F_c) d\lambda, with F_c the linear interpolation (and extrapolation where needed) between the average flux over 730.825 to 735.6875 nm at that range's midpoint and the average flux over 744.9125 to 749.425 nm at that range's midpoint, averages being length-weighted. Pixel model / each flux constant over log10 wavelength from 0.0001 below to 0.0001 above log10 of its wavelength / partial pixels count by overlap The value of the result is 0.76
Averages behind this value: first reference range 9.41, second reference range 9.85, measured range 8.55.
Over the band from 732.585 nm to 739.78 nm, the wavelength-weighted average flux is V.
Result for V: 8.71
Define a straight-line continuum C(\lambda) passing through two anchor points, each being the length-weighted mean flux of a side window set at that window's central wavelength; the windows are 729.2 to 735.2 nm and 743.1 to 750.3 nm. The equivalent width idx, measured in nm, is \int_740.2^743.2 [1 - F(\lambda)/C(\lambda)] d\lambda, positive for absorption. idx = 0.29 nm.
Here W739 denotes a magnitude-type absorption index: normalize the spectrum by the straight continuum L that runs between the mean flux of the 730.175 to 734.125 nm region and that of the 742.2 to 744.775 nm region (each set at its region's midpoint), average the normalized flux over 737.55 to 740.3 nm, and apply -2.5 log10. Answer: 0.11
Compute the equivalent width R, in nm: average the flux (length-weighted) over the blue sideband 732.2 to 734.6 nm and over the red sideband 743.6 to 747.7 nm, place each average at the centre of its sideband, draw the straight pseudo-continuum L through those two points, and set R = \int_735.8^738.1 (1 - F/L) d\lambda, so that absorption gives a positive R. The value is 0.33 nm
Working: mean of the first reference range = 9.17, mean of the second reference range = 10.2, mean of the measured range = 8.09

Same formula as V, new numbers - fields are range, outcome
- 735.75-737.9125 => 8.08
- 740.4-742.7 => 8.77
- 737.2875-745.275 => 9.08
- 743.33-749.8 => 10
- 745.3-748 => 10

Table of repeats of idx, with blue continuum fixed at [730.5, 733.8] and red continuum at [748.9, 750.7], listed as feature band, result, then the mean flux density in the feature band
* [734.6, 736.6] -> 0.17 nm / 8.8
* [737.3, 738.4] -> 0.21 nm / 7.79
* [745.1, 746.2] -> 0.01 nm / 9.81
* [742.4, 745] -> 0.05 nm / 9.69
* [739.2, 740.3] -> 0.08 nm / 9.01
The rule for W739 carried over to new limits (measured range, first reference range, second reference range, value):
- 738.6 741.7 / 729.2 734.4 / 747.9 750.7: 0.05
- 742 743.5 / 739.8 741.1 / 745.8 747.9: 0.12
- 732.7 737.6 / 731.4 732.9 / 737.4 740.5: 0.03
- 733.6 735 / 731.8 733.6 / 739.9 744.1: -0.03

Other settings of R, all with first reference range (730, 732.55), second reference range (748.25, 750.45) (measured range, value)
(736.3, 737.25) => 0.16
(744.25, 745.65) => -0.08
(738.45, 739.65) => 0.09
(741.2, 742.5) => 0.16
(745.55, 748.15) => 0.00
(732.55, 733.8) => 0.08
